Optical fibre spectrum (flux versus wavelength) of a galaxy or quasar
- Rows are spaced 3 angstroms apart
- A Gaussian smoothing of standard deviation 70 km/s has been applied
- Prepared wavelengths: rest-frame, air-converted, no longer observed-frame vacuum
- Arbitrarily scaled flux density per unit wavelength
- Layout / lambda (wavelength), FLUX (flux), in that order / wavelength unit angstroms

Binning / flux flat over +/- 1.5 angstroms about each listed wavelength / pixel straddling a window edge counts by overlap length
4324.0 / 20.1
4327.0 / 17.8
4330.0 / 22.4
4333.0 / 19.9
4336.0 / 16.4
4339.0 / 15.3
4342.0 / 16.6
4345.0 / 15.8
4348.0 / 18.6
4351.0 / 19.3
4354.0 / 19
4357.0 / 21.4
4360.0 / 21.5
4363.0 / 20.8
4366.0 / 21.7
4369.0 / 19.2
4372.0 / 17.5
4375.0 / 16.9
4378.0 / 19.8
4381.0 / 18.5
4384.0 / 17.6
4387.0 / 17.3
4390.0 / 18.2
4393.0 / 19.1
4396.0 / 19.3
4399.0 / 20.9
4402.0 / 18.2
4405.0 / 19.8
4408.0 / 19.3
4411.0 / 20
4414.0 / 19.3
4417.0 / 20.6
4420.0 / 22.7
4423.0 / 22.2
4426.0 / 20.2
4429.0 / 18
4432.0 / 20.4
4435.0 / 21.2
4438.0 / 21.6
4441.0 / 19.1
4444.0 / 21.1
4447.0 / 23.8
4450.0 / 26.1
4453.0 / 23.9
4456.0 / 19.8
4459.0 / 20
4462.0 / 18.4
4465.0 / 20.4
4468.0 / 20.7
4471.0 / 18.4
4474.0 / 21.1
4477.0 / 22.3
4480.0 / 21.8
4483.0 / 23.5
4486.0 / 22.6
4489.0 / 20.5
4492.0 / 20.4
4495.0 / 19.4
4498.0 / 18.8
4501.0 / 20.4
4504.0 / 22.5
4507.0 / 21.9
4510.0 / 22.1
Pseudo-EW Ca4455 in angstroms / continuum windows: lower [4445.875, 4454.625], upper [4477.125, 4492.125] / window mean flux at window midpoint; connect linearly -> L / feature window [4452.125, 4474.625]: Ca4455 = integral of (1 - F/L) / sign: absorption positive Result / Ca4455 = 3.2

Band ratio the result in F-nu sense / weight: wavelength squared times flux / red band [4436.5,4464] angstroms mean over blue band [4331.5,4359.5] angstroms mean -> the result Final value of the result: 1.24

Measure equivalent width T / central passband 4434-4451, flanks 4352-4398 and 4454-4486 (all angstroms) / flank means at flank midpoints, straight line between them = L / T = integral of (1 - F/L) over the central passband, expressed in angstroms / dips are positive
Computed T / -1.45 angstroms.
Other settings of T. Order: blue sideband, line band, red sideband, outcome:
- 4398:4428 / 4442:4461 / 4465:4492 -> -1.3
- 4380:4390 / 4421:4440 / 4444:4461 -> 0.3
